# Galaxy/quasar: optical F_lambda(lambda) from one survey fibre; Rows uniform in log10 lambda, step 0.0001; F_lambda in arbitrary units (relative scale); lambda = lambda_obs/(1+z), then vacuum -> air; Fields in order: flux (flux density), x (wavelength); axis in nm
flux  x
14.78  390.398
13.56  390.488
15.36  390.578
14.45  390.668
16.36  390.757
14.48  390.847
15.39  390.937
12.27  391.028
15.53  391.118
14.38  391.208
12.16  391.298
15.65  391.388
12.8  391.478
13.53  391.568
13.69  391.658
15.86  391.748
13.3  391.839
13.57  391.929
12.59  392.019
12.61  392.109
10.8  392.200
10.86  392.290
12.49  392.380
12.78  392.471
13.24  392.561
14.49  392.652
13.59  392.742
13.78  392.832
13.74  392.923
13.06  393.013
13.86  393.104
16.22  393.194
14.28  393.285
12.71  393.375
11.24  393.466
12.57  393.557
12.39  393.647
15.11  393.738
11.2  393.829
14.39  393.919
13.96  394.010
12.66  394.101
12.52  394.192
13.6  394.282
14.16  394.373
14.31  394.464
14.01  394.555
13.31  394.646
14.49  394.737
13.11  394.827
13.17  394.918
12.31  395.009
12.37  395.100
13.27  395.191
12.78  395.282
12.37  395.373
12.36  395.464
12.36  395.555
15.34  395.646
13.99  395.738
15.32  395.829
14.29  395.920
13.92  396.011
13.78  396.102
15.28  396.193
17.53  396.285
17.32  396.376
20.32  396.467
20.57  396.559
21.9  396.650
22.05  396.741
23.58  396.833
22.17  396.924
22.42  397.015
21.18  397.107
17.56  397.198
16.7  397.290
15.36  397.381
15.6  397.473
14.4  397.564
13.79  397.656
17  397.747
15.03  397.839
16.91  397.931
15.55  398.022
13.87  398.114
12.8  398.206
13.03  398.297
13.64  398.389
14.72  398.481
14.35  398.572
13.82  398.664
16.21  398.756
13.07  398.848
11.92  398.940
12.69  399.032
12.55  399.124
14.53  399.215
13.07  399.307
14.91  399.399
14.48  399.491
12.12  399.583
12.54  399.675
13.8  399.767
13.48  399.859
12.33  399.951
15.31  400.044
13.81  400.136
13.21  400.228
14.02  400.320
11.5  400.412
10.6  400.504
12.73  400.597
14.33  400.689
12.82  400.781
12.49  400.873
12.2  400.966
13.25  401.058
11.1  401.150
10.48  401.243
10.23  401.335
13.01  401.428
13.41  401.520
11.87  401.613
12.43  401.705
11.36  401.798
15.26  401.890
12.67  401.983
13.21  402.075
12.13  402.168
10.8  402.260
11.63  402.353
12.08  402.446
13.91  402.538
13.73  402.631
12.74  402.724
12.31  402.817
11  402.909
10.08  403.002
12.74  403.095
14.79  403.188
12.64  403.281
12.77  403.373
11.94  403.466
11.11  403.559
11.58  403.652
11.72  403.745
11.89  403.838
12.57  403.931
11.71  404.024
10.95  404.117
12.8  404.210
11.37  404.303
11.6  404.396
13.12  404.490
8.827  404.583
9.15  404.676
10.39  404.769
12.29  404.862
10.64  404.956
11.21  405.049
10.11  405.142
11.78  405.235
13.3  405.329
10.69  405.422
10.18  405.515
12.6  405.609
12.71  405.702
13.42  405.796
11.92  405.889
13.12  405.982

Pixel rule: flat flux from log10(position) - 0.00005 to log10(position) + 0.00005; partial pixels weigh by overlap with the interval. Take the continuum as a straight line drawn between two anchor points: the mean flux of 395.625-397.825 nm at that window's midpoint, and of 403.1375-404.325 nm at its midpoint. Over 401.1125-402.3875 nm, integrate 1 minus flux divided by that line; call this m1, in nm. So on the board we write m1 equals 0.14 nm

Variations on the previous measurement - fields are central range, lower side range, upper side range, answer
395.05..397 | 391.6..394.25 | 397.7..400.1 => -0.40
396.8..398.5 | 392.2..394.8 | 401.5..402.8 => -0.46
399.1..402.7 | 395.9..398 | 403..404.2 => 0.40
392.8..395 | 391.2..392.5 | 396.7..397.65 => 0.26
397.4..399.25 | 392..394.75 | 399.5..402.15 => -0.20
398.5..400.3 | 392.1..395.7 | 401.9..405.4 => -0.17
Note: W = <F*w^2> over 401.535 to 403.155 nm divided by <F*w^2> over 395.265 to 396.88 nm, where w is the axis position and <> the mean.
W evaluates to 0.8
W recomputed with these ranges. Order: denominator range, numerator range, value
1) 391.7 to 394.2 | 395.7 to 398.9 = 1.28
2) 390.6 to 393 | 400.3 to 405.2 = 0.93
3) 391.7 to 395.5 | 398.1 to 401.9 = 1.02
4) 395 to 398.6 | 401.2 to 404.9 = 0.77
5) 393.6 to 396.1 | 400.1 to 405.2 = 0.93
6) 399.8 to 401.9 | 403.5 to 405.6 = 0.92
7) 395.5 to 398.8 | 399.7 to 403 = 0.78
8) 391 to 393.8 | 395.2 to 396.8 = 1.22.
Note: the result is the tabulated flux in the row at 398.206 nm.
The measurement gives 12.8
